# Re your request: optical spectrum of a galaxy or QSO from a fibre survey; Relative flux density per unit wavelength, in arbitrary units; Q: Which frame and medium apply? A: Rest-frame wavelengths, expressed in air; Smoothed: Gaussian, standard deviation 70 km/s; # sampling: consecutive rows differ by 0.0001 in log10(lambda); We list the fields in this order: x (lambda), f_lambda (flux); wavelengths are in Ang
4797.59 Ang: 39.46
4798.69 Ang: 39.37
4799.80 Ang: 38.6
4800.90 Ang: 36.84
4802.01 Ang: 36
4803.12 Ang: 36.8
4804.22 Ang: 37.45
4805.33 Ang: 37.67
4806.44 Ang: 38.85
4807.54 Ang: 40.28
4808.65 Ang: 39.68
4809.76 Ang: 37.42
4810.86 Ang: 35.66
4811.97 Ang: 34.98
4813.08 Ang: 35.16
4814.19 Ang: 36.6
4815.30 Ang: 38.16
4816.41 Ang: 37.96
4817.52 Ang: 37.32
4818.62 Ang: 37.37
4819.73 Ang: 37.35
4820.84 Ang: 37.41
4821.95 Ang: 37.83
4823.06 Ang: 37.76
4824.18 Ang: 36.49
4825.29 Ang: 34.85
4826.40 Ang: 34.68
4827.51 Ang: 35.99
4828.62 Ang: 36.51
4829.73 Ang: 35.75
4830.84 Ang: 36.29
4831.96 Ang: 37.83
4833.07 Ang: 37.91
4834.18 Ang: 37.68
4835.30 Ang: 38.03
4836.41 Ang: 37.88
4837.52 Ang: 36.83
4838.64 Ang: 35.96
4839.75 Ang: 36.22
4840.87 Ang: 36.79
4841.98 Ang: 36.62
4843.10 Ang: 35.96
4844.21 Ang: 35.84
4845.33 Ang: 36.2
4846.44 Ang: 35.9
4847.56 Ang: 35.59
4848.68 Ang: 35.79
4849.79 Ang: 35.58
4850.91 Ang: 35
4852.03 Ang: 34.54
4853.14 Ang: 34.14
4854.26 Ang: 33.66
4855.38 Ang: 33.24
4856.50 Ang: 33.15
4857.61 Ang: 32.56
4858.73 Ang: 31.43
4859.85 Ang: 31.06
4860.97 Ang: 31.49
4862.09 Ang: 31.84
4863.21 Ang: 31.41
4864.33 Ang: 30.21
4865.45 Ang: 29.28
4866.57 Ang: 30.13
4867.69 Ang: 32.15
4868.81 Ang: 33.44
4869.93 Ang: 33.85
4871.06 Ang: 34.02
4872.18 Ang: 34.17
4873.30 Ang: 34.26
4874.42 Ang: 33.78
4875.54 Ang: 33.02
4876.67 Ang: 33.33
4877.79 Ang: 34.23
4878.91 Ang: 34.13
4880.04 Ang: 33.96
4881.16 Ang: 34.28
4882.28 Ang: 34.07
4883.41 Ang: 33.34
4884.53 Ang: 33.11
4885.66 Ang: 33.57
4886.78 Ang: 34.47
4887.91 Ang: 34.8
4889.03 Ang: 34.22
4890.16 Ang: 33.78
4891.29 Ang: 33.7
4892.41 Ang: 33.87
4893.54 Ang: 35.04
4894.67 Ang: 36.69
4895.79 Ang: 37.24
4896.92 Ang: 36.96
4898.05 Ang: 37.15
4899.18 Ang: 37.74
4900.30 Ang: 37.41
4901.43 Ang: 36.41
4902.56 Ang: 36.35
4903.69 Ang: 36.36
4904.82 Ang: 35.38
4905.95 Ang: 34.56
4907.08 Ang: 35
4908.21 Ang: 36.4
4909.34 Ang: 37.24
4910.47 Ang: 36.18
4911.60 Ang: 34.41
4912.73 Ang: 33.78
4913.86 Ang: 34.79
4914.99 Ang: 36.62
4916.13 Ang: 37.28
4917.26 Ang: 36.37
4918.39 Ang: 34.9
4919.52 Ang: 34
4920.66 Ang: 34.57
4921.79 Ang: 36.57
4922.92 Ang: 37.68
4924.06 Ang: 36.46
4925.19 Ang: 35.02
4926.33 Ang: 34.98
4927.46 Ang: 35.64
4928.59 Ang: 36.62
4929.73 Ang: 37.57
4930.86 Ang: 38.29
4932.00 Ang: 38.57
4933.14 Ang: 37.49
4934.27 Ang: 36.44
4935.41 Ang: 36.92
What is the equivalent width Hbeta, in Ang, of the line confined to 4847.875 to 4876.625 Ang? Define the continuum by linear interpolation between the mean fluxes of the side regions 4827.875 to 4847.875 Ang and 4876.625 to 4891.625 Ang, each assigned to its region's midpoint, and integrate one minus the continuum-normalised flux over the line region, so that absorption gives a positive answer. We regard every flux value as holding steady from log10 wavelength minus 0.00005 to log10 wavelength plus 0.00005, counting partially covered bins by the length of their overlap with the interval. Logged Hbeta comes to 1.9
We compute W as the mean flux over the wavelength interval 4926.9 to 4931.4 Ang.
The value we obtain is 37.1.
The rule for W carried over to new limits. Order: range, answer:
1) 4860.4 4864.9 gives 31.2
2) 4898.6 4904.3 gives 36.9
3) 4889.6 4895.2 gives 34.6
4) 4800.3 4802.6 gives 36.4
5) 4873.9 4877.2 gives 33.3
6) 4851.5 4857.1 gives 33.8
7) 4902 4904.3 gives 36.3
